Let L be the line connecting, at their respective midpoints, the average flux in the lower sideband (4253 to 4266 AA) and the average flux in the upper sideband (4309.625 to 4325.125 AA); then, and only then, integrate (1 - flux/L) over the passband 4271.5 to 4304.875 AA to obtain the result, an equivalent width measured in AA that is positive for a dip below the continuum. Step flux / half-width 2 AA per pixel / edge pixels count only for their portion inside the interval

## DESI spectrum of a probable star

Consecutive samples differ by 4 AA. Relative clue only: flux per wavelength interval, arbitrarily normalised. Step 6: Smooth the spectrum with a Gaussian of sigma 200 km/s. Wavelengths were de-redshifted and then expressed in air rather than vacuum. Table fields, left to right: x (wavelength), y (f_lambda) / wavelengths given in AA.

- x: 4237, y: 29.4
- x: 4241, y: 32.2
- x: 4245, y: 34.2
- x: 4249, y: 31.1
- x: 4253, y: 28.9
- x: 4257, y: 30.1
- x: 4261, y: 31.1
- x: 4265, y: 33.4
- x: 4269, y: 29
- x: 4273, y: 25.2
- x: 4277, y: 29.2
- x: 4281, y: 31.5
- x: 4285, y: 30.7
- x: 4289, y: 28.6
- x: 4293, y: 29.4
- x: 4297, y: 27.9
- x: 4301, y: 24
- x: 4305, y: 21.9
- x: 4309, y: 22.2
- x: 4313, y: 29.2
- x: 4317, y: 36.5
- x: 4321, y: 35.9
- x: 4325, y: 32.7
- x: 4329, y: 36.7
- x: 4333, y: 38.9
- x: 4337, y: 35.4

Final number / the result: 4.0 AA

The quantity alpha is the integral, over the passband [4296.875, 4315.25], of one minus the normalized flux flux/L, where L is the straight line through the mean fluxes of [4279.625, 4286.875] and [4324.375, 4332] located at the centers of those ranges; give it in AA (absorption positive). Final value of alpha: 4.7 AA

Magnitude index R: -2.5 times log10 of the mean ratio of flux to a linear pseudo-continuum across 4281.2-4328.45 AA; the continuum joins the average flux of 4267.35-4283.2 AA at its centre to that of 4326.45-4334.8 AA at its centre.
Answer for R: 0.14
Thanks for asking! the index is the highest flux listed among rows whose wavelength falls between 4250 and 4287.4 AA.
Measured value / 33.4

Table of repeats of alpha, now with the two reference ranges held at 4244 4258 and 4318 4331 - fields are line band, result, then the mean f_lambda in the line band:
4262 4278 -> 1.3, 29.3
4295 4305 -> 2.6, 25.1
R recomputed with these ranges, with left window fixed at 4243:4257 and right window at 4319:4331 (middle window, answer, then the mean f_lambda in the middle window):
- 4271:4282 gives 0.15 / 28.4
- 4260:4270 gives 0.02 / 31.4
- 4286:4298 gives 0.16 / 28.9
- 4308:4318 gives 0.18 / 29.3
